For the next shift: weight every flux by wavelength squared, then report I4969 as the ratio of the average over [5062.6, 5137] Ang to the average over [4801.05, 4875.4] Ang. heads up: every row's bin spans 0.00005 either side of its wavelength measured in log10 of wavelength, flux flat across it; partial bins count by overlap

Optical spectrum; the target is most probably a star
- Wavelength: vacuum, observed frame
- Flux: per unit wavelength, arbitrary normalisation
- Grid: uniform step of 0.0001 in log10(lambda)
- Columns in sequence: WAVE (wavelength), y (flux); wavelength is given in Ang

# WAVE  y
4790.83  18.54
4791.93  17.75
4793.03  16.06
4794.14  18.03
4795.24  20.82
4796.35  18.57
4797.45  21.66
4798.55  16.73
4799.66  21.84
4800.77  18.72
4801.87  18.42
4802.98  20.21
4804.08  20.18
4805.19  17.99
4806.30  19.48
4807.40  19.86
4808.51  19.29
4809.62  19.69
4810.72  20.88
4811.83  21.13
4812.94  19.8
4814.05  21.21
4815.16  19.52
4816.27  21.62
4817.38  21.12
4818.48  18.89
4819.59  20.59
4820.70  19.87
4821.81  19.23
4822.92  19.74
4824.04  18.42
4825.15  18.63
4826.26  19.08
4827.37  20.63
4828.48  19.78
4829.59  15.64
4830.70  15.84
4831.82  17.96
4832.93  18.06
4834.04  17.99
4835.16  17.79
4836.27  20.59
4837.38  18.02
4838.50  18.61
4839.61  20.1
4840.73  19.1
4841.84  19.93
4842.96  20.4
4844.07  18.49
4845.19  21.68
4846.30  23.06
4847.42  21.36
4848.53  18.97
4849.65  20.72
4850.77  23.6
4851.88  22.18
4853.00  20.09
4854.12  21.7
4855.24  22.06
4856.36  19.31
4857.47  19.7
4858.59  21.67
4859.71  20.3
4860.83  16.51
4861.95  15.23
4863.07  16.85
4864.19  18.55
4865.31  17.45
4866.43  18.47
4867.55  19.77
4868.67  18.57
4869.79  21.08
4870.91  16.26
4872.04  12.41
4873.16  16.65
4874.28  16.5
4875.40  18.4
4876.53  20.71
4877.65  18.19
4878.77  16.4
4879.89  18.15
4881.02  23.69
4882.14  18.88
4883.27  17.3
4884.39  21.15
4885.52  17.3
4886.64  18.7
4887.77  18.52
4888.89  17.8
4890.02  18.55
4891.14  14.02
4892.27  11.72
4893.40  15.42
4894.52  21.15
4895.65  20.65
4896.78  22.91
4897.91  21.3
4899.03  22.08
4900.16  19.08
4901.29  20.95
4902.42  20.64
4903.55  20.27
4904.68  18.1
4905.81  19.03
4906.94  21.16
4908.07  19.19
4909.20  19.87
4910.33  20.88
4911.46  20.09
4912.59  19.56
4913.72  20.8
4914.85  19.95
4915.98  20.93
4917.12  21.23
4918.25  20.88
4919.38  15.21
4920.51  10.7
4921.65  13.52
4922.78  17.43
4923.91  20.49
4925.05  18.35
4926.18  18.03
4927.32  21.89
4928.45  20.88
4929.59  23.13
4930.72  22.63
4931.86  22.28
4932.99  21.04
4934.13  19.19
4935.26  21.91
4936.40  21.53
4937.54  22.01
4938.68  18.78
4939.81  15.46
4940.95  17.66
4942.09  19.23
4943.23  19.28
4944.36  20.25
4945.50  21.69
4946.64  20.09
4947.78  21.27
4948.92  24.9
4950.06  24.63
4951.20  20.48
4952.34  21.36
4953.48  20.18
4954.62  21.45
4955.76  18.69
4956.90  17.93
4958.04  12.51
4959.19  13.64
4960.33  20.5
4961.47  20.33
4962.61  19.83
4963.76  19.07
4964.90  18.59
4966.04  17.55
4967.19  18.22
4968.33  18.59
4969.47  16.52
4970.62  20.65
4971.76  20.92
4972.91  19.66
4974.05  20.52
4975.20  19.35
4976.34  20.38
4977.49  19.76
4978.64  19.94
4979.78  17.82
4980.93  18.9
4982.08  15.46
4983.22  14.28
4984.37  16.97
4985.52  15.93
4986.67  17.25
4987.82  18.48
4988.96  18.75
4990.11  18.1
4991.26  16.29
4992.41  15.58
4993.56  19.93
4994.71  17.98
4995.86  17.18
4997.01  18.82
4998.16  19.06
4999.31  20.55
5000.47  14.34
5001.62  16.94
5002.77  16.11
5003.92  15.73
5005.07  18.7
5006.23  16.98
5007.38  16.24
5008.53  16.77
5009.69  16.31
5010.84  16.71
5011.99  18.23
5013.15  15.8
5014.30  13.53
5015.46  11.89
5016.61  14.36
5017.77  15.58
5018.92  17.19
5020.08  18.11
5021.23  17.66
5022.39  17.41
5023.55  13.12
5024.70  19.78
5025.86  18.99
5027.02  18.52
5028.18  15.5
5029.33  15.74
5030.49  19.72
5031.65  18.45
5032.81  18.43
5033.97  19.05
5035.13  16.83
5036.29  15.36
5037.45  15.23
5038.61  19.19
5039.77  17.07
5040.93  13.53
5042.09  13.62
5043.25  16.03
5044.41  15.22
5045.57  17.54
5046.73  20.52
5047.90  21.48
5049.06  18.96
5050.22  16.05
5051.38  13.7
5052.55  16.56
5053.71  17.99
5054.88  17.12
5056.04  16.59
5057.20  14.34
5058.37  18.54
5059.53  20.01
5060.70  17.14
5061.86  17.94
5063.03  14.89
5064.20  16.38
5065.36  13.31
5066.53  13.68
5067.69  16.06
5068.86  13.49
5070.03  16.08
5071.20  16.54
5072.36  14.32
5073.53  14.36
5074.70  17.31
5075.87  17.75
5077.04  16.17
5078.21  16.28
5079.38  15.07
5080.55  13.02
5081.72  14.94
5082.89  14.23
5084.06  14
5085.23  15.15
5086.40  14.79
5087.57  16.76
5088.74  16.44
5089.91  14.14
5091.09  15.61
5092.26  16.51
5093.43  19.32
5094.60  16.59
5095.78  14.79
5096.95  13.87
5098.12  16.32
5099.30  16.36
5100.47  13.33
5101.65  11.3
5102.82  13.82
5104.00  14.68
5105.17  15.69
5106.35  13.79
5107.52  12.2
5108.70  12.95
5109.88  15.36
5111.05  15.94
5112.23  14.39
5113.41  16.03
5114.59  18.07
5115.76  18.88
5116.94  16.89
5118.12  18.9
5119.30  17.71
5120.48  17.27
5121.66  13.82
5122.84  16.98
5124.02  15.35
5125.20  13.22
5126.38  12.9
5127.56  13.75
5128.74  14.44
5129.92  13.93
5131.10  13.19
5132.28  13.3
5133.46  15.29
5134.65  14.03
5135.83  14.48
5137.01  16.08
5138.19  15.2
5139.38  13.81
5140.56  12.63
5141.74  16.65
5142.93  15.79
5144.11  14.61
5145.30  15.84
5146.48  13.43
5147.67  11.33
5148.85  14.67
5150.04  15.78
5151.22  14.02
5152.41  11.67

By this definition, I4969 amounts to 0.87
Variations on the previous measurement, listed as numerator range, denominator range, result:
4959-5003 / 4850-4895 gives 1.03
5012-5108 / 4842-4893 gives 0.92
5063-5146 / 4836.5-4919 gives 0.86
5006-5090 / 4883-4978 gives 0.88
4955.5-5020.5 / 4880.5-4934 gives 0.94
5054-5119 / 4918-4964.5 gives 0.85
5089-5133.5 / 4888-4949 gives 0.84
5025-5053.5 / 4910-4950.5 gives 0.90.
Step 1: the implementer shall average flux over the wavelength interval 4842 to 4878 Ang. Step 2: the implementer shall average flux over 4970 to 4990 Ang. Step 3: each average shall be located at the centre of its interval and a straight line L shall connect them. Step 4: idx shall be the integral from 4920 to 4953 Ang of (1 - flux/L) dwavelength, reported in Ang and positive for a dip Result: -2.2 Ang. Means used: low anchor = 19.3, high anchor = 18.5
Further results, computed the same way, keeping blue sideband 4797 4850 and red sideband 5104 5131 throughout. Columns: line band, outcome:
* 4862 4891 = 1.0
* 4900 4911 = -0.9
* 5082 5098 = 0.2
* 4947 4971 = -2.4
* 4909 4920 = -1.0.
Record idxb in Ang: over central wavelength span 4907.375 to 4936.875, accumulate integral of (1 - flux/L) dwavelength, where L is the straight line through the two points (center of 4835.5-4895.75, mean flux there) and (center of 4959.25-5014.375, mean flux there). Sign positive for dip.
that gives -2.0 Ang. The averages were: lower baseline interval 18.9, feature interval 19.7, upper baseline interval 17.9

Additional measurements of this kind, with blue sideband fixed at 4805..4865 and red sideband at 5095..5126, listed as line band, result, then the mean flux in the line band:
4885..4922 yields -0.7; 18.9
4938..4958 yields -2.4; 20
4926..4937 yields -2.0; 21.4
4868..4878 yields 0.7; 17.6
